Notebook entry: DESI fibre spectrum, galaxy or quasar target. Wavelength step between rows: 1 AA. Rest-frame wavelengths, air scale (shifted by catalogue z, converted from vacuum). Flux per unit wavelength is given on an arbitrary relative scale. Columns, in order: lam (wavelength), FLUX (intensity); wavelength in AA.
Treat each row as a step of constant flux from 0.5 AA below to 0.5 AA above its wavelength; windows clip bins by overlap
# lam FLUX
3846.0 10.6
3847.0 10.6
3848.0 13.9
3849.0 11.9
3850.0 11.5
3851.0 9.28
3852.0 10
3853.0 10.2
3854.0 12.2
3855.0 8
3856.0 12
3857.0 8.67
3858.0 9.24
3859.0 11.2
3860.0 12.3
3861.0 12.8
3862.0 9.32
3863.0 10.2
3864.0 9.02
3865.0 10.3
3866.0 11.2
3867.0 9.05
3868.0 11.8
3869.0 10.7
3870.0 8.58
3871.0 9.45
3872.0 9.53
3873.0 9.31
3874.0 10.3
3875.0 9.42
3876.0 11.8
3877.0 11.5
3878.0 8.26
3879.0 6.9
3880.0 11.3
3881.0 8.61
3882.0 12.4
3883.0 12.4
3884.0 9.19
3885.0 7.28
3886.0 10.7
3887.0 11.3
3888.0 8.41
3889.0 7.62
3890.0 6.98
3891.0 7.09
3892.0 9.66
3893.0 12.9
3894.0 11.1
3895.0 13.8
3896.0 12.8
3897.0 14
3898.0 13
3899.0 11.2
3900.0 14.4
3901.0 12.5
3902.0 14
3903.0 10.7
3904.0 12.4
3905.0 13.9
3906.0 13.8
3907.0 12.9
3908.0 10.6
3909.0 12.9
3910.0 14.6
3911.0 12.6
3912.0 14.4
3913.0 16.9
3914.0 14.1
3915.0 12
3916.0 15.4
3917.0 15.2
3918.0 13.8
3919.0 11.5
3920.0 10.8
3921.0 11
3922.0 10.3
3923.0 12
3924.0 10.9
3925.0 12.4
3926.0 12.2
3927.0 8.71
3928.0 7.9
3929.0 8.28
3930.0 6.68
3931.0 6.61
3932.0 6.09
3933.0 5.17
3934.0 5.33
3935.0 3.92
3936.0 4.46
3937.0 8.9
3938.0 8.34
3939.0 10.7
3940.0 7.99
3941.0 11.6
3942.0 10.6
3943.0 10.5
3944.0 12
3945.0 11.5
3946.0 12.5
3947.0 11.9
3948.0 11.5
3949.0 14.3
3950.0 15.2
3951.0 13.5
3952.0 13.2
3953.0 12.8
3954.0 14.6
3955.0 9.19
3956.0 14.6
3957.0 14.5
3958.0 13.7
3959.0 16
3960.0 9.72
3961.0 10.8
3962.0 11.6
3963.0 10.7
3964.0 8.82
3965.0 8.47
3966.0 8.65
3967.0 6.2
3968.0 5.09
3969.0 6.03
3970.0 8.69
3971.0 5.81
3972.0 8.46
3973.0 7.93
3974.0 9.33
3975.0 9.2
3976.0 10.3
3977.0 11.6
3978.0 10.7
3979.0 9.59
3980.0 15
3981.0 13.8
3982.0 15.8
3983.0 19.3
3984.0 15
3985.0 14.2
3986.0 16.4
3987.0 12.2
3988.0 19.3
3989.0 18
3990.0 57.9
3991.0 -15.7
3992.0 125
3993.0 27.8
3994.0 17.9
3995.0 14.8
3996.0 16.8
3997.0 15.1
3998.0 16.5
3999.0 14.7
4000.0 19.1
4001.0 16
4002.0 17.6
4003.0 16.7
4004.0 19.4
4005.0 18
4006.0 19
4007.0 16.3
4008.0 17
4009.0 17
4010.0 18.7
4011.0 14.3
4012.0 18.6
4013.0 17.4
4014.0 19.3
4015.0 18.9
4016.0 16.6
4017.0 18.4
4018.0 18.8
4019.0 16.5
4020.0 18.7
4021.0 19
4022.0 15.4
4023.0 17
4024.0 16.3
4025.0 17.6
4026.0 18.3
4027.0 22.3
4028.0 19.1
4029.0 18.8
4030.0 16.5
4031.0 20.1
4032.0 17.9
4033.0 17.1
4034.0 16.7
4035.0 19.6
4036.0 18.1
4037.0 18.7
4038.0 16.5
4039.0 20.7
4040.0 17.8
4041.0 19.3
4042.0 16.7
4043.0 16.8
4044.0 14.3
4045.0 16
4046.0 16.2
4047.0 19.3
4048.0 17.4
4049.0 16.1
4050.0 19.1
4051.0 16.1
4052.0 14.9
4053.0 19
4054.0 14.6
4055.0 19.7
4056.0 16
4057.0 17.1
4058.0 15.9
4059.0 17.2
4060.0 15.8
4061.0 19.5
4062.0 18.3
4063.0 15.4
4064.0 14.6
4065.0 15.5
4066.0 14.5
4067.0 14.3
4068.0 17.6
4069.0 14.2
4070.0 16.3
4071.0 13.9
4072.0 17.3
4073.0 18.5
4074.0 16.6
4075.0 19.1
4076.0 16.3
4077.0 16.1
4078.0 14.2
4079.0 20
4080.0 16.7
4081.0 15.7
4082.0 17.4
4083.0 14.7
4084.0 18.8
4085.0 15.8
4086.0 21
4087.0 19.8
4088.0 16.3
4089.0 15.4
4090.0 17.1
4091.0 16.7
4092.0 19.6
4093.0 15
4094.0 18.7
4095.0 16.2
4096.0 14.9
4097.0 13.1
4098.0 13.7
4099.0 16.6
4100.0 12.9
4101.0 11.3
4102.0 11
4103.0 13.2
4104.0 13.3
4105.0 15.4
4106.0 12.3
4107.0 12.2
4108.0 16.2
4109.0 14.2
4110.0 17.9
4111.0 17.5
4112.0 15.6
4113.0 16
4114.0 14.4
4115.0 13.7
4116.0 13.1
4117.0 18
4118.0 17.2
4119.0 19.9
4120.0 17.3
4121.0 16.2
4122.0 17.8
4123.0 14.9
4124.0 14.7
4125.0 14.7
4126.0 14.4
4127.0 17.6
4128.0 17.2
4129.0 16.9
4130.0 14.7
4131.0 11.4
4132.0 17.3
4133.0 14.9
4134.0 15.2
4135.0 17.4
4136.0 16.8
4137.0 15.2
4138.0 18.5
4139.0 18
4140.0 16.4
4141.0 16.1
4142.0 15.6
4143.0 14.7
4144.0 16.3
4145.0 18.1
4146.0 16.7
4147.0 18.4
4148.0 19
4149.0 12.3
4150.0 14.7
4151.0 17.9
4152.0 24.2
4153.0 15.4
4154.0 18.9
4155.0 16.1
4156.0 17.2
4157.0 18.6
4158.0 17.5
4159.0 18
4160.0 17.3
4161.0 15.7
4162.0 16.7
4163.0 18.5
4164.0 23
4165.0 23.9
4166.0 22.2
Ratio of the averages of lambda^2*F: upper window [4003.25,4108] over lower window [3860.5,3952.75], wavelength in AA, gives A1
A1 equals 1.7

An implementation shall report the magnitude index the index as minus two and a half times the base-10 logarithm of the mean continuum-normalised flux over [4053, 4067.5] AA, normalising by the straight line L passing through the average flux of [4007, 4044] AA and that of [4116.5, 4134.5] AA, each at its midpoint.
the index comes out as 0.06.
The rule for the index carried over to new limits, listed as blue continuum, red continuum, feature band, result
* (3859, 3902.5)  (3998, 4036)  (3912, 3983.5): 0.287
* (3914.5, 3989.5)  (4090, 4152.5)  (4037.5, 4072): -0.195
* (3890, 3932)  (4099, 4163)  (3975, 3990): -0.181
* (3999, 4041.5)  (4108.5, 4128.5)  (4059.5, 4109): 0.059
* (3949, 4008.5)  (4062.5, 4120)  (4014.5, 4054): -0.128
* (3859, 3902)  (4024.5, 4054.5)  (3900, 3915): -0.134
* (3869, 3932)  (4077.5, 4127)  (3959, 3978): 0.375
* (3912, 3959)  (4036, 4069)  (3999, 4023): -0.187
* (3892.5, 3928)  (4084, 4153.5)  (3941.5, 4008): -0.107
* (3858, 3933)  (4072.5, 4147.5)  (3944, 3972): 0.126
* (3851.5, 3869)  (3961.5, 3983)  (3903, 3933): -0.149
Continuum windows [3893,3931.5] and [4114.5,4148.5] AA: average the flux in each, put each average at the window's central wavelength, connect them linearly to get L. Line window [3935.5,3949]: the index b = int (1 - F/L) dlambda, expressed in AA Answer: 2.6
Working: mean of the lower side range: 12.2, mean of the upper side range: 16.3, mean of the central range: 10.3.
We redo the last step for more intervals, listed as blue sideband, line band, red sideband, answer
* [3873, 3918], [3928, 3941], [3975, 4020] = 6.7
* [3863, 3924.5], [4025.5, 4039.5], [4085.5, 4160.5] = -4.3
